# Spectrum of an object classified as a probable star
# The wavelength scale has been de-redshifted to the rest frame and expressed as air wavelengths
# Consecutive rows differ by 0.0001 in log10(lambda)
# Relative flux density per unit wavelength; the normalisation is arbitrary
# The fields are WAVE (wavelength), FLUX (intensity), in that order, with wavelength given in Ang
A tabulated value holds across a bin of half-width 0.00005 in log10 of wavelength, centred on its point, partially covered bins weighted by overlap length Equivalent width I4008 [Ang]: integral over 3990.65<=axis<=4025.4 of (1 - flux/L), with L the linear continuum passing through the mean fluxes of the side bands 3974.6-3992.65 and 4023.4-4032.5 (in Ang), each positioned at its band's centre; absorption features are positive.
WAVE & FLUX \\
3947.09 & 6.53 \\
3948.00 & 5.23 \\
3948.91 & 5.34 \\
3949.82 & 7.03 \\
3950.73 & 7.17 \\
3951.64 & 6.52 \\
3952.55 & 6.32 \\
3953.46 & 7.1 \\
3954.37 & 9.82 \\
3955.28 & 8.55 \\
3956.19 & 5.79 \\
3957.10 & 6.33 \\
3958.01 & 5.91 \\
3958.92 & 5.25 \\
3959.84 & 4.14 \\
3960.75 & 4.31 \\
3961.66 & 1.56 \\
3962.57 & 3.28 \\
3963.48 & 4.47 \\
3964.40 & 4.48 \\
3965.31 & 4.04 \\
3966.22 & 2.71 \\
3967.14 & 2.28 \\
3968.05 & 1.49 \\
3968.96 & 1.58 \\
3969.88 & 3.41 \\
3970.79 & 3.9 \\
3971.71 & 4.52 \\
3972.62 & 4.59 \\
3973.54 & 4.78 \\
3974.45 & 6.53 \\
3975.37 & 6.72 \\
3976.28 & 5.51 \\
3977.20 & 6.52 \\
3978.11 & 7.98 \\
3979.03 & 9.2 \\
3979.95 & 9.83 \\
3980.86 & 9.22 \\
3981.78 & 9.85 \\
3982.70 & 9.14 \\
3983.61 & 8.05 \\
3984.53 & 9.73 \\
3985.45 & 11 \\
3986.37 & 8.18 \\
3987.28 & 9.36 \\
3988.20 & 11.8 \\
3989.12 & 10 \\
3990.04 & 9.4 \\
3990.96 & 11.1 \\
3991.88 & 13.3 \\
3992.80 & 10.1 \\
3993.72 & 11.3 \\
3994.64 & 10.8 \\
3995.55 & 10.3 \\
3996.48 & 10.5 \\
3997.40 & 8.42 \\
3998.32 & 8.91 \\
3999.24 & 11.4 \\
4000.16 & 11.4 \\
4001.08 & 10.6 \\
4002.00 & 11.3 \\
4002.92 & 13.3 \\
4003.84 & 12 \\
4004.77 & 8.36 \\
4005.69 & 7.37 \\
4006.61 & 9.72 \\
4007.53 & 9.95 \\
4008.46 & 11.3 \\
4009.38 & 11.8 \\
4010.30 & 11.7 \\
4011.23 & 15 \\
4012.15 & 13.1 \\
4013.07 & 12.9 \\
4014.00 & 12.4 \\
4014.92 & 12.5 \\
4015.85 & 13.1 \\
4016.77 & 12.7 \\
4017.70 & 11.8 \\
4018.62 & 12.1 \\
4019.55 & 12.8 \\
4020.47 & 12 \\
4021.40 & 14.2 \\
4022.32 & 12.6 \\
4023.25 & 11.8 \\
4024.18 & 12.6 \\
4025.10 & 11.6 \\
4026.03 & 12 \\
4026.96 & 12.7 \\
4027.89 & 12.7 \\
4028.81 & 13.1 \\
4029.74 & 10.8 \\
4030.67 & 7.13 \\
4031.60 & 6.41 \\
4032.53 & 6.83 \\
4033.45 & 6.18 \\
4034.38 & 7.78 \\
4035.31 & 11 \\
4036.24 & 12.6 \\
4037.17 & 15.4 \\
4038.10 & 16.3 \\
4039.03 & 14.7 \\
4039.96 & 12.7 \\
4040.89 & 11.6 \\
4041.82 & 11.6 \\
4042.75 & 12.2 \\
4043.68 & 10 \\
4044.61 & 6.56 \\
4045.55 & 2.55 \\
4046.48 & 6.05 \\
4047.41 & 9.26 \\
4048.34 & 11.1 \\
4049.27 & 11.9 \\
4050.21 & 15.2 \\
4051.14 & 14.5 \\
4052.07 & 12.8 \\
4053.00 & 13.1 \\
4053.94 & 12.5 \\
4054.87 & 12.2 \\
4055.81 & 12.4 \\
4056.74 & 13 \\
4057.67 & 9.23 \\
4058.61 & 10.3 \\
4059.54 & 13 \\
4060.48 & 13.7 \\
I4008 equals -4.9 Ang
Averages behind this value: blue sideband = 9.22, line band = 11.5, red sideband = 10.8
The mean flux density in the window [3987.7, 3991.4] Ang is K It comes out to 10.5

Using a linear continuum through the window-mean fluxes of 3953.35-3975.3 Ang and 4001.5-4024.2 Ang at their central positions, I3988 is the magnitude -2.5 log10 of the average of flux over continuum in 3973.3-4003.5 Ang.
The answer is -0.167 mag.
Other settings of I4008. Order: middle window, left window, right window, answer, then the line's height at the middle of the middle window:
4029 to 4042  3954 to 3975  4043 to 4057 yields -1.3 Ang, 9.78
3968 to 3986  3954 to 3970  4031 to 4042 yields -2.8 Ang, 5.74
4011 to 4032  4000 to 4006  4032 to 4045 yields -2.3 Ang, 10.9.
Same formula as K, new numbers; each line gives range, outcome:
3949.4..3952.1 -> 6.9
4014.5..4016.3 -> 12.8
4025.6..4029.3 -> 12.6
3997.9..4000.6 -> 10.6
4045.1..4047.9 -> 6.03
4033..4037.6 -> 10.6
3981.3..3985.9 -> 9.54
